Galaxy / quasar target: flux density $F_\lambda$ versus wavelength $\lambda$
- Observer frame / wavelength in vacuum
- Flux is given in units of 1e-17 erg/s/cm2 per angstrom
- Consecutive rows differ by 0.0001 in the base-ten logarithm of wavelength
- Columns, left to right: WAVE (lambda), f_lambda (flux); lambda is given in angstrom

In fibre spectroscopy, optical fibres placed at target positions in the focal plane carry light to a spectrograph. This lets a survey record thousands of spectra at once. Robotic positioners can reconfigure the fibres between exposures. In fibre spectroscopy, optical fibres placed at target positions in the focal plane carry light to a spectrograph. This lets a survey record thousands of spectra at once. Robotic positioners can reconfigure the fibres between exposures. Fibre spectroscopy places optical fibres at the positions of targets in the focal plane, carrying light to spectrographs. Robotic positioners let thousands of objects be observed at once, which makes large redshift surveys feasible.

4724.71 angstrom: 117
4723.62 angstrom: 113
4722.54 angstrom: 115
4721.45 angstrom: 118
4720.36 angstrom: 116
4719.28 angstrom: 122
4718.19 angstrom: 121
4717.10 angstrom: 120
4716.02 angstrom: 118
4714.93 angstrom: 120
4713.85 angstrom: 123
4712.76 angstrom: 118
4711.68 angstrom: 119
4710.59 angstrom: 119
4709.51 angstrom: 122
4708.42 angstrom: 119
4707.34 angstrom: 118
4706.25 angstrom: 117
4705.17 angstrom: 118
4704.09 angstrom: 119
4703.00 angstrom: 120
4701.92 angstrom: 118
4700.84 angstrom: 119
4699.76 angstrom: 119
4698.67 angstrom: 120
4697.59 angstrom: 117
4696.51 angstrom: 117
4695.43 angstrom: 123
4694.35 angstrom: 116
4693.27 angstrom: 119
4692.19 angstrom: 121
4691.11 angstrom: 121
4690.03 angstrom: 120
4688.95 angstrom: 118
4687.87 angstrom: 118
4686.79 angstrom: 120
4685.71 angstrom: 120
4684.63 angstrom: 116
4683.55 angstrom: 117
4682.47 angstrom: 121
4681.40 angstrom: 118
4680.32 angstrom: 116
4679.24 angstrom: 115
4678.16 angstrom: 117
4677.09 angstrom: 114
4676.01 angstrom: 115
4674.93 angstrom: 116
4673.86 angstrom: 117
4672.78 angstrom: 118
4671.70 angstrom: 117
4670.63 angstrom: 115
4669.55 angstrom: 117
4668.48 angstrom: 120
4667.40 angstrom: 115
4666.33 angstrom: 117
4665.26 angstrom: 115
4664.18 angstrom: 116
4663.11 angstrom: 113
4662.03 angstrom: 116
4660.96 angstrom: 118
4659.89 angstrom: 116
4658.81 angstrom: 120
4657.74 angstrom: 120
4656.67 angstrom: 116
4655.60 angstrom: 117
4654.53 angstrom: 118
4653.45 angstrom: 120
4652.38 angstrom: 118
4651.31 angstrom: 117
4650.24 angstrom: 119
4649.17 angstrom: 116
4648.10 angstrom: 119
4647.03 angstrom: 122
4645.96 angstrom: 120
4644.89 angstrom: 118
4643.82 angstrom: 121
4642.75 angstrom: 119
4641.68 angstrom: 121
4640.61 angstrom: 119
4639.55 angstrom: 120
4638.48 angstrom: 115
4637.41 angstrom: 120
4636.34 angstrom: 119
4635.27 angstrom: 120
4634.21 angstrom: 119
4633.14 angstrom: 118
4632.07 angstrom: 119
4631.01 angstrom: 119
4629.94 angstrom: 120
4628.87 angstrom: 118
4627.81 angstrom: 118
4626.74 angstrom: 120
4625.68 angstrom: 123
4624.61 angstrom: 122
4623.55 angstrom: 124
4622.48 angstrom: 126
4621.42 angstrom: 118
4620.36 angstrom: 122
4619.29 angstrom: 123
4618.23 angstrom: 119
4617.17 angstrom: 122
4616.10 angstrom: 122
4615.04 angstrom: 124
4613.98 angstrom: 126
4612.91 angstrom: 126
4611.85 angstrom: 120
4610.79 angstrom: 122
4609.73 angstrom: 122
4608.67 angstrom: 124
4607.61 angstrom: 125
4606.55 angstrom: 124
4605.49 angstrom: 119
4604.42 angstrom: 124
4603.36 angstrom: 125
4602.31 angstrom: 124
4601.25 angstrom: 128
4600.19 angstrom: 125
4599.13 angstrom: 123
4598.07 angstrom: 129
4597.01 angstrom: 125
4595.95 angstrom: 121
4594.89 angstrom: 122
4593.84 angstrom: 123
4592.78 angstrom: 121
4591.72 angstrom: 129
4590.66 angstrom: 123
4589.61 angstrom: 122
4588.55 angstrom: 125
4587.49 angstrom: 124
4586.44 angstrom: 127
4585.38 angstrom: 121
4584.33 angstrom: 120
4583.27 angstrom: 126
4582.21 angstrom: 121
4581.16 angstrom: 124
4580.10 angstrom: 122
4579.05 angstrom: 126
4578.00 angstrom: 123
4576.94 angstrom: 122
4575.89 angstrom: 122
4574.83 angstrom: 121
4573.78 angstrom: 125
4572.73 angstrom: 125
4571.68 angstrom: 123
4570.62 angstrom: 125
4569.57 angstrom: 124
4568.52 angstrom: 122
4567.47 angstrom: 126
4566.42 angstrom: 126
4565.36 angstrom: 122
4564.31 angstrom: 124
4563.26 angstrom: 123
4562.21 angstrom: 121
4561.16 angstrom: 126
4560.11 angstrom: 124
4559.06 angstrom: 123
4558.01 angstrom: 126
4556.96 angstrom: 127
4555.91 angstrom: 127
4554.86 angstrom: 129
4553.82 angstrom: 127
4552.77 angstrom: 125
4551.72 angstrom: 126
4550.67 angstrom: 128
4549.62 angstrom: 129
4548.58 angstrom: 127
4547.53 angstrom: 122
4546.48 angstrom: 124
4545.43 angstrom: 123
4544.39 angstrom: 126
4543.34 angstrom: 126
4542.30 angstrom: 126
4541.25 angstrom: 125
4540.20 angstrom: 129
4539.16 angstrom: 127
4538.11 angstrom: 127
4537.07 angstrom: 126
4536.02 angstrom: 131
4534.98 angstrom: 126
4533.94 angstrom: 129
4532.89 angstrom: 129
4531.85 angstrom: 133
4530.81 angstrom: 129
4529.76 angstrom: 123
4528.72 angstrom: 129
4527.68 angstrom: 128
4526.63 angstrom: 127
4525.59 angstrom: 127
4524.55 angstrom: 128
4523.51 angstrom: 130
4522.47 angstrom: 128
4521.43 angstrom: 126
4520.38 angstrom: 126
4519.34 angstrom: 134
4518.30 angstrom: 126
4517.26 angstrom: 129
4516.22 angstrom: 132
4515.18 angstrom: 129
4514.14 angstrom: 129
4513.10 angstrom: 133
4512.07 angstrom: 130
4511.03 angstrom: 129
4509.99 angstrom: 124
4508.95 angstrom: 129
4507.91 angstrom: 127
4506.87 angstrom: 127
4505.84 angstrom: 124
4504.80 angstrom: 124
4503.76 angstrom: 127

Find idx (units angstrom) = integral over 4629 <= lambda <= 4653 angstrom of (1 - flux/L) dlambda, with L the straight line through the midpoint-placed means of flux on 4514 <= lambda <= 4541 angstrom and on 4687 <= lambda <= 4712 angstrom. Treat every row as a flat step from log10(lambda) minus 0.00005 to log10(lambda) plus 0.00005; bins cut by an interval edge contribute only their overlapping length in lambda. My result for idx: 0.6 angstrom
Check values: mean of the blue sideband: 128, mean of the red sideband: 119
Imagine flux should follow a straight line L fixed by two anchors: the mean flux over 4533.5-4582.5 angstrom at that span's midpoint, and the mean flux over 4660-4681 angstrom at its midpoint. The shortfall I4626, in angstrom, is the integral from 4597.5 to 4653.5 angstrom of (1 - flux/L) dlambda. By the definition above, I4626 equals -0.7 angstrom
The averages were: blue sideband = 125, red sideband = 116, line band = 121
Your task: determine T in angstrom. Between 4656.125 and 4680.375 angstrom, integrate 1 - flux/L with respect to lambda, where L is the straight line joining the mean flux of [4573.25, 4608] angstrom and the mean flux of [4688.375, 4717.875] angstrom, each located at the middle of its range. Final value 0.8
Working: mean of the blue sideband 124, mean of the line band 116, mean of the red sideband 119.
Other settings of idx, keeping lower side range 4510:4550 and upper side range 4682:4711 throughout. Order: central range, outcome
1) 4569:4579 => 0.2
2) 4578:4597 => 0.2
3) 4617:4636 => 0.3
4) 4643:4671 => 0.8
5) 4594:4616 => 0.0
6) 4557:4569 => 0.2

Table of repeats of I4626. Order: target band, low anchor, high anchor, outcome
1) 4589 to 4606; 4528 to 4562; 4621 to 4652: -0.18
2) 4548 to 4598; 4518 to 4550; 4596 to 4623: 0.40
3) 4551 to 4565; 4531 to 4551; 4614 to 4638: 0.06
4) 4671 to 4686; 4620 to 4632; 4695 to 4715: 0.36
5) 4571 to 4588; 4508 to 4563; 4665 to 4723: 0.20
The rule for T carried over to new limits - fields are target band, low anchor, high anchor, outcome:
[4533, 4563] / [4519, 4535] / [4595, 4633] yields 0.17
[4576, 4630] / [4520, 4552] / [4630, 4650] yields -0.48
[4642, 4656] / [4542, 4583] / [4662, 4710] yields 0.12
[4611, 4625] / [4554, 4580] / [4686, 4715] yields -0.03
